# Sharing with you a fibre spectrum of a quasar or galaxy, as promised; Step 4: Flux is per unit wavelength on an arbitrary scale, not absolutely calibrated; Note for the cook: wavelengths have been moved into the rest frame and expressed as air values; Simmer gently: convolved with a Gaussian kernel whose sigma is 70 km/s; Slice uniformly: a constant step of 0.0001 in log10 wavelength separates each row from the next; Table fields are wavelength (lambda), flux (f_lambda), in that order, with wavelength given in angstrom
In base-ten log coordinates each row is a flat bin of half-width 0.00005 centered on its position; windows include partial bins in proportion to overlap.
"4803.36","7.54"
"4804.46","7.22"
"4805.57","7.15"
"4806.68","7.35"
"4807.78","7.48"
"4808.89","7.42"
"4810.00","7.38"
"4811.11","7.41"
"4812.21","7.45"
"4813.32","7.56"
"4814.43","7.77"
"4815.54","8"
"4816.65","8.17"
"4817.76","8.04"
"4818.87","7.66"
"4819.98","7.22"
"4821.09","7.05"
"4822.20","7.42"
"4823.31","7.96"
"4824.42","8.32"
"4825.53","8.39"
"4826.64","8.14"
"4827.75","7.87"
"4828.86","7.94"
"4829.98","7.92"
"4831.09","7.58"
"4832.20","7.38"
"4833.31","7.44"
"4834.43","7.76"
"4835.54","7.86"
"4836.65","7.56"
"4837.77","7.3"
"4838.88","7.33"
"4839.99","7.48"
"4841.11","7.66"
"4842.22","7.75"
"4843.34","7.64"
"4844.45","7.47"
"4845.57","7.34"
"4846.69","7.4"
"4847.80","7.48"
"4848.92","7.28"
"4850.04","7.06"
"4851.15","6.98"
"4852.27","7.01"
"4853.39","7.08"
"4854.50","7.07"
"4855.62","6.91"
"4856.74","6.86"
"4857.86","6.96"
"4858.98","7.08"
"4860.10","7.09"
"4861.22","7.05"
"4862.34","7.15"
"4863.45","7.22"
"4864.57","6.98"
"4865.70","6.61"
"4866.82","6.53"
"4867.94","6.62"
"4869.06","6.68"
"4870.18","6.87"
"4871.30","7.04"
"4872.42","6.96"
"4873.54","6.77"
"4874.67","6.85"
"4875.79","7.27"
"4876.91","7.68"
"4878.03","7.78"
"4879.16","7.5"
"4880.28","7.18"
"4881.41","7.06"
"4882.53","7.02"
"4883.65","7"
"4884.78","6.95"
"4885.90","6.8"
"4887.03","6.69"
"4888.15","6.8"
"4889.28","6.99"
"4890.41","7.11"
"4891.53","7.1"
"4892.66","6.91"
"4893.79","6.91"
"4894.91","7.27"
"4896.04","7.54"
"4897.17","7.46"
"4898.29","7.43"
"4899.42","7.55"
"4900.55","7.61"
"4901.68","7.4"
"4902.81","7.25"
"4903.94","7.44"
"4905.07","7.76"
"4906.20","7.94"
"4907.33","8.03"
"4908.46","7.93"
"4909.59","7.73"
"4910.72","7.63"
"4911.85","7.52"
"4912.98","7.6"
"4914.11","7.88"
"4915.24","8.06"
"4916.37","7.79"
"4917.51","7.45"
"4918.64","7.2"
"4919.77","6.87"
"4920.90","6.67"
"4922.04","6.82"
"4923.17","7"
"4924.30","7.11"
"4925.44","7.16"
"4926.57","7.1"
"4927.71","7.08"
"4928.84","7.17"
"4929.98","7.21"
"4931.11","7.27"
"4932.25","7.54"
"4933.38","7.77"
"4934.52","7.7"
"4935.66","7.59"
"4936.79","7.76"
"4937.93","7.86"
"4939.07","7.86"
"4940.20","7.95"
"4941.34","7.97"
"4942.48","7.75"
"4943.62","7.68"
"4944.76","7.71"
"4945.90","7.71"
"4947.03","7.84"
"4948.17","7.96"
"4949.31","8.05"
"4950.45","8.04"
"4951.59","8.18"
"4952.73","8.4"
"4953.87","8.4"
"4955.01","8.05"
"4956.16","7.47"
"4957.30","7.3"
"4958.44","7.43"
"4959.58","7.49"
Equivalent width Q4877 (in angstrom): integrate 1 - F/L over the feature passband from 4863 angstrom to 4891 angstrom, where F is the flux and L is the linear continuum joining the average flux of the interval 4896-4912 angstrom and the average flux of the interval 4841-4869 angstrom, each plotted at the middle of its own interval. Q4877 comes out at 1.3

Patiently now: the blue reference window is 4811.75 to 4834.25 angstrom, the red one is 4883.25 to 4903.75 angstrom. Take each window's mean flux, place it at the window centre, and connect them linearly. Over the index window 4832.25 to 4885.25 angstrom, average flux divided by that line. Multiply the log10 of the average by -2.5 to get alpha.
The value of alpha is 0.04 mag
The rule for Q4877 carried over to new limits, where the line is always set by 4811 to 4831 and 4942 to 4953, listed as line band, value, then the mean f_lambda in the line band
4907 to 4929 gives 1.41 angstrom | 7.39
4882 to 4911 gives 2.06 angstrom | 7.31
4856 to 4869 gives 1.54 angstrom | 6.91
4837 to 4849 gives 0.53 angstrom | 7.47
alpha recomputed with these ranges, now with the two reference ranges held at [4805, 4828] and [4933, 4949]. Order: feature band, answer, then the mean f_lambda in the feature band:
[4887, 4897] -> 0.10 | 7.07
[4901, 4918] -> 0.01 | 7.69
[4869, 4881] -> 0.08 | 7.16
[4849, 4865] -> 0.10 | 7.05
